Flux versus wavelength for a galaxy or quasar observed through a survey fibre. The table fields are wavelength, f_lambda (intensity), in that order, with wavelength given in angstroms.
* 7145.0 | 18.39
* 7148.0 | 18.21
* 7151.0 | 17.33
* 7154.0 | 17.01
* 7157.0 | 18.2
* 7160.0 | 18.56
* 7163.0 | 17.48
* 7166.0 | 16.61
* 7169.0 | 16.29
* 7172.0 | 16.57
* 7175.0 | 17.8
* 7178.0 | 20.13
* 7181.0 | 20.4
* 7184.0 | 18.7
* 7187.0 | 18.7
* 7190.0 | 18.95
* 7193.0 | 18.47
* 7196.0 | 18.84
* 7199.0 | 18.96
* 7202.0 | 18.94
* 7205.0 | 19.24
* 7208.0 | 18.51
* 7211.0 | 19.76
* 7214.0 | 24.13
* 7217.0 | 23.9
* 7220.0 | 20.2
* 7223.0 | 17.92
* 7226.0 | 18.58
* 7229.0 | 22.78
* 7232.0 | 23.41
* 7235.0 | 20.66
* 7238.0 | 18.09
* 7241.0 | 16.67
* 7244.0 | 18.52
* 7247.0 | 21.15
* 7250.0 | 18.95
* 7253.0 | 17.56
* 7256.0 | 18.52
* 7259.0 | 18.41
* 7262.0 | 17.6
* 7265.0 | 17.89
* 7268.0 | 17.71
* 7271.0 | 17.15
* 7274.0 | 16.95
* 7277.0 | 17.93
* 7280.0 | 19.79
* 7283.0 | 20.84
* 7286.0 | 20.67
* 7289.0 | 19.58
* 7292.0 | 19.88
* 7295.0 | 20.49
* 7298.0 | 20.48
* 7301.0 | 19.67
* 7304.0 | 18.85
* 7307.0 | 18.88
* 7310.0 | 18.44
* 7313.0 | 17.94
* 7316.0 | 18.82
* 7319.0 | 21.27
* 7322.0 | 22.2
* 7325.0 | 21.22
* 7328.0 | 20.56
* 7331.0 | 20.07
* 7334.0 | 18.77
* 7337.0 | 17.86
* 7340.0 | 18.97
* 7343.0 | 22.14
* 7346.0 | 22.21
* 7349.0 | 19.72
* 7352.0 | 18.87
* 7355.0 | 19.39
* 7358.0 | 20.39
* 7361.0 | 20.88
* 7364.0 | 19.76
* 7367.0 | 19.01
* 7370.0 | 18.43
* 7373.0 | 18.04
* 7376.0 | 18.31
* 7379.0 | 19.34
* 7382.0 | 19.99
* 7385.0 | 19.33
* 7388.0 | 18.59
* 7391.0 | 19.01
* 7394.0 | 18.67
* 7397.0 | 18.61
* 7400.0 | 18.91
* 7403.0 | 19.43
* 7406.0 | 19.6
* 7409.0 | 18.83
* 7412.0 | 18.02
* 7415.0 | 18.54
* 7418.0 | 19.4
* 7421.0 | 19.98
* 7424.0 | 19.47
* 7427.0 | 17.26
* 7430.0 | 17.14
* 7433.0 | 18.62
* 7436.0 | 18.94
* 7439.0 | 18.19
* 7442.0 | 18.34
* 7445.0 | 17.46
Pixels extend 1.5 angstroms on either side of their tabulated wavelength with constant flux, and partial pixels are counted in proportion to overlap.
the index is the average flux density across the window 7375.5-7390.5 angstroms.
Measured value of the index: 19.2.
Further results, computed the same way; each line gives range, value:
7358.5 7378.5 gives 19.2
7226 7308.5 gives 19.2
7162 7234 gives 19.4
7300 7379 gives 19.6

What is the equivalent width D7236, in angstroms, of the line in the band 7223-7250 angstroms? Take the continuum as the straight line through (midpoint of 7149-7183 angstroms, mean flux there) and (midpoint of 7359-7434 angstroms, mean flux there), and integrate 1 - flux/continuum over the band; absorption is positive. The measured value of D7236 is -2.4 angstroms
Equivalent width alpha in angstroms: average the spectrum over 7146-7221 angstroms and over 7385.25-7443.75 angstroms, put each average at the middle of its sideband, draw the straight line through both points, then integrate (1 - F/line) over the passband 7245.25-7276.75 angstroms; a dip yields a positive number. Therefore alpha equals 1.06 angstroms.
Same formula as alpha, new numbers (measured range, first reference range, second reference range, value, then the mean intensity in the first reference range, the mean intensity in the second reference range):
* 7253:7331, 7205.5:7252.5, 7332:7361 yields 2.9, 20.1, 19.9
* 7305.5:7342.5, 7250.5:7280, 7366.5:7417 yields -2.6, 17.9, 18.9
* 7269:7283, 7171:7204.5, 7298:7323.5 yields 0.8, 18.8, 19.6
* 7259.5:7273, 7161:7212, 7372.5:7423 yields 0.8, 18.5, 19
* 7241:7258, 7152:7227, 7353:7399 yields 0.2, 18.9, 19.2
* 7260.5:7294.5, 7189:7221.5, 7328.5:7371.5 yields 1.9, 20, 19.8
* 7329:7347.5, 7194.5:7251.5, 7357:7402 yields -0.6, 20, 19.1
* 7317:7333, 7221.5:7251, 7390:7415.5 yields -1.4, 19.7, 18.9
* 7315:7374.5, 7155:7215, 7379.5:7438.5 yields -3.6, 18.7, 18.9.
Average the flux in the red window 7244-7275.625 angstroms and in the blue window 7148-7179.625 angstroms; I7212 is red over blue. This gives 1.03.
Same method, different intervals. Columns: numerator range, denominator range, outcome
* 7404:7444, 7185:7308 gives 0.96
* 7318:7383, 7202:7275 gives 1.03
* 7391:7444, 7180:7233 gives 0.94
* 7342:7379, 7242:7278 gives 1.08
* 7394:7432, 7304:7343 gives 0.95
